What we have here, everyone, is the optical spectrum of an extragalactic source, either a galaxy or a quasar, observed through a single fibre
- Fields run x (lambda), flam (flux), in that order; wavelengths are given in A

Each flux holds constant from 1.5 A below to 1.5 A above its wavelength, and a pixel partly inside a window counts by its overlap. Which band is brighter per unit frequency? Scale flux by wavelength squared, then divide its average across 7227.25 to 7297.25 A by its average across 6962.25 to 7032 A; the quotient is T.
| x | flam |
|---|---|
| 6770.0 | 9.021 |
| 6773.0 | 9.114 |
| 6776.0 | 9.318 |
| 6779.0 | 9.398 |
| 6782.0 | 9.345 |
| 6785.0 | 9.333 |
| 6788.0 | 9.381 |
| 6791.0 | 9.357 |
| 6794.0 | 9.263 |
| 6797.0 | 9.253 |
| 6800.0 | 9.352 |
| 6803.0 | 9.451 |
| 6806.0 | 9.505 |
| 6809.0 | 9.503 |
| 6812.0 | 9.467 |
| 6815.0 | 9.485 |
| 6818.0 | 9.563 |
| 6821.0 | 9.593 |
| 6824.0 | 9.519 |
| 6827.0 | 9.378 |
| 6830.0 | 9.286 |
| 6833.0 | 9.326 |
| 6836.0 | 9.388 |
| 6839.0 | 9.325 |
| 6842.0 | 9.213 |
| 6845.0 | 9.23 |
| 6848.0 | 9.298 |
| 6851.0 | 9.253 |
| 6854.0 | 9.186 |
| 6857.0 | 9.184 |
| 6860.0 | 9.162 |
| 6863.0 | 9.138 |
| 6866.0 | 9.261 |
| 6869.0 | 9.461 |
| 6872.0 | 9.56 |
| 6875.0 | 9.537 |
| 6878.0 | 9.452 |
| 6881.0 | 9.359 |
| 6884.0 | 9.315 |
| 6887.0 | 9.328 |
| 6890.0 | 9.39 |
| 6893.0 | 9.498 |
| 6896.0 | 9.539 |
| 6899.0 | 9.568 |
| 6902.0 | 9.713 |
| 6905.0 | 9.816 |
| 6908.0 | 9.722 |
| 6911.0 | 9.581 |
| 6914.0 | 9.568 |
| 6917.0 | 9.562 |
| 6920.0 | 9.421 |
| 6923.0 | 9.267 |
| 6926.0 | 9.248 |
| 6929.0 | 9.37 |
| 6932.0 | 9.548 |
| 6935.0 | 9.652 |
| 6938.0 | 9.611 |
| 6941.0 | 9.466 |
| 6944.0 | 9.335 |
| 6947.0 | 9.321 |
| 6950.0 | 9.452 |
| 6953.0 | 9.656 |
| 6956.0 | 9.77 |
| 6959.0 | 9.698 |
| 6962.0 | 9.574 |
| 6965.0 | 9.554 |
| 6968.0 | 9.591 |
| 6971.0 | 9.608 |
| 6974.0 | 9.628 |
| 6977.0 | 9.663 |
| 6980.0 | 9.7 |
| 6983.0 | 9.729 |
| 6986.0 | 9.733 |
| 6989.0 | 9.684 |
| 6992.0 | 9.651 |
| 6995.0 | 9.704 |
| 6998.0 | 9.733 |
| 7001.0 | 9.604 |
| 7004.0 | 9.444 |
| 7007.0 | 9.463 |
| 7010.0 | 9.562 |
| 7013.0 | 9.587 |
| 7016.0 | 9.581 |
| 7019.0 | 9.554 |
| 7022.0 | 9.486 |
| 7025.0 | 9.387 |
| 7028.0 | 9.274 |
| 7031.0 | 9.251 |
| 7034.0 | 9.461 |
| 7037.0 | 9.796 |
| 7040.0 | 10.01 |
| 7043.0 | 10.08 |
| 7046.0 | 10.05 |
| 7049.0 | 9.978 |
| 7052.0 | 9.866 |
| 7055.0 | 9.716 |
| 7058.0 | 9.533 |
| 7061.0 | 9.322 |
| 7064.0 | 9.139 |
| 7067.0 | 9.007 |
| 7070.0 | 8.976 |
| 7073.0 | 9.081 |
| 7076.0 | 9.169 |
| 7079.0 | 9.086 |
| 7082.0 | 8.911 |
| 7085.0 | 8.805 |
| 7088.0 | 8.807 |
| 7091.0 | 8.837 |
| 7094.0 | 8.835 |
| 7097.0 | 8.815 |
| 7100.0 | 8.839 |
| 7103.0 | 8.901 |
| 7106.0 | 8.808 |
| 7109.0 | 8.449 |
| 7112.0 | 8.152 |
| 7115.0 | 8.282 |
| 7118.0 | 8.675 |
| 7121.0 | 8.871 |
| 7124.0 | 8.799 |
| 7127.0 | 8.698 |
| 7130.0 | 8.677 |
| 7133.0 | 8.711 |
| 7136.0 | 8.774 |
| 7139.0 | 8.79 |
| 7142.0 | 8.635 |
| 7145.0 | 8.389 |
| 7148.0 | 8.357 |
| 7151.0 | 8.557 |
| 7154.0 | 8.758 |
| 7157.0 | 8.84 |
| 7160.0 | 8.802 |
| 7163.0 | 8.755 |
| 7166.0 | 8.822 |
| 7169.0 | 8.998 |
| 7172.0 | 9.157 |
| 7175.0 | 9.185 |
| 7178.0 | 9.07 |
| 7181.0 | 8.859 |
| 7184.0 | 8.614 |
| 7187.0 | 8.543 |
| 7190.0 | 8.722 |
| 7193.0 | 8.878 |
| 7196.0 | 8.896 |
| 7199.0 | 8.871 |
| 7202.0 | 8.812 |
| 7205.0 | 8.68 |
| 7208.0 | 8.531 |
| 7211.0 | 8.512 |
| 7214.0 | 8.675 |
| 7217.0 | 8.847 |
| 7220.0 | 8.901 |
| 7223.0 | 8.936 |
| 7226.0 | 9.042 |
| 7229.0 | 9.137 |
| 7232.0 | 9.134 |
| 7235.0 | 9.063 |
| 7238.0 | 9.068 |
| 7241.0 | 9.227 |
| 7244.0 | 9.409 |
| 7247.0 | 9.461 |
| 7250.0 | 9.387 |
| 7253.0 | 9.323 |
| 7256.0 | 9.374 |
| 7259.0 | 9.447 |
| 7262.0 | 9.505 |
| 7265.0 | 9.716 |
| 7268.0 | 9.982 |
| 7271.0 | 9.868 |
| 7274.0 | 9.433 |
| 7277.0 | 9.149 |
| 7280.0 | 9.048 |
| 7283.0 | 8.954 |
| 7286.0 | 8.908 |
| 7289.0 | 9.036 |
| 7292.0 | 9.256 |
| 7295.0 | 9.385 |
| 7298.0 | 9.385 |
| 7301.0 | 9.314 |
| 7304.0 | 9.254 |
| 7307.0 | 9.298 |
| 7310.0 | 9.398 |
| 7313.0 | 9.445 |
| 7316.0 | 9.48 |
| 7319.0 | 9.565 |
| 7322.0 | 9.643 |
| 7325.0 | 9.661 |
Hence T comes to 1.0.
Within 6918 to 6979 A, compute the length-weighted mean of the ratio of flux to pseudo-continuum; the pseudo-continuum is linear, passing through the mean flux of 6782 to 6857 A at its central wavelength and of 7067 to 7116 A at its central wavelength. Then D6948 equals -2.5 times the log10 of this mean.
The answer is -0.049 mag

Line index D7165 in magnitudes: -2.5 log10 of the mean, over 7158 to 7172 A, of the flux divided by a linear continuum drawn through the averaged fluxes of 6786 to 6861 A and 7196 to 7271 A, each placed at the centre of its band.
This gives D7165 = 0.036 mag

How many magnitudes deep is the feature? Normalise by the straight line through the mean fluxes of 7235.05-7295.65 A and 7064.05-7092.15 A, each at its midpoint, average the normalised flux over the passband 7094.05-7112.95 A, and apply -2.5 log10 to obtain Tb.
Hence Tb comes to 0.04 mag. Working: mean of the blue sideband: 8.97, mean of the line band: 8.69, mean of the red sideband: 9.34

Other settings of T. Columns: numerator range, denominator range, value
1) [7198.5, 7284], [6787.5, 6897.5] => 1.09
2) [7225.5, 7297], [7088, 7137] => 1.12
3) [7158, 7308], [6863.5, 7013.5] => 1.04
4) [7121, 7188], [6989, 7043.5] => 0.95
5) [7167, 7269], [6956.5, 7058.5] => 1.00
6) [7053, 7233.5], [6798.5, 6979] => 1.00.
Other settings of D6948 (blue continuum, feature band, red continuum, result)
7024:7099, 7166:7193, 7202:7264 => 0.03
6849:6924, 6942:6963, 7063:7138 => -0.03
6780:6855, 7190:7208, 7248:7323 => 0.07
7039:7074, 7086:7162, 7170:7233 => 0.07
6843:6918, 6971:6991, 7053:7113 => -0.06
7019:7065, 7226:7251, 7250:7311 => 0.02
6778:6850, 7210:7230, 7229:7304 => 0.06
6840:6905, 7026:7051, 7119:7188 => -0.08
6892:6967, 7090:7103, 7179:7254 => 0.04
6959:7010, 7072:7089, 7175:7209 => 0.03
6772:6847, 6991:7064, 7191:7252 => -0.05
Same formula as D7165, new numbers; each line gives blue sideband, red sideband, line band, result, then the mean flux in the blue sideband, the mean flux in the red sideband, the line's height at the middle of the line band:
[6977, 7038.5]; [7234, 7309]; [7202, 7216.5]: 0.09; 9.57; 9.33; 9.39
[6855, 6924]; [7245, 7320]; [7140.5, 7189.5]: 0.07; 9.45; 9.37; 9.4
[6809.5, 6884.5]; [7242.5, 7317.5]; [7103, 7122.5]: 0.10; 9.36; 9.37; 9.37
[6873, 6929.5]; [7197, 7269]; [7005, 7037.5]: -0.01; 9.49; 9.12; 9.36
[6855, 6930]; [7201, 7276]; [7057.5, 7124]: 0.05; 9.44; 9.18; 9.29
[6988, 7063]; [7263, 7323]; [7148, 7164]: 0.10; 9.63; 9.37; 9.5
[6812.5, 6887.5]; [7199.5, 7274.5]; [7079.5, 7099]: 0.05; 9.35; 9.17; 9.24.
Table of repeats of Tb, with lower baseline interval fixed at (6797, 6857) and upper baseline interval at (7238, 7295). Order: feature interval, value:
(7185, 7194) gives 0.08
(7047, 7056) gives -0.06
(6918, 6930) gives 0.00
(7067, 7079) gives 0.03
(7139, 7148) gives 0.10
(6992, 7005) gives -0.03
